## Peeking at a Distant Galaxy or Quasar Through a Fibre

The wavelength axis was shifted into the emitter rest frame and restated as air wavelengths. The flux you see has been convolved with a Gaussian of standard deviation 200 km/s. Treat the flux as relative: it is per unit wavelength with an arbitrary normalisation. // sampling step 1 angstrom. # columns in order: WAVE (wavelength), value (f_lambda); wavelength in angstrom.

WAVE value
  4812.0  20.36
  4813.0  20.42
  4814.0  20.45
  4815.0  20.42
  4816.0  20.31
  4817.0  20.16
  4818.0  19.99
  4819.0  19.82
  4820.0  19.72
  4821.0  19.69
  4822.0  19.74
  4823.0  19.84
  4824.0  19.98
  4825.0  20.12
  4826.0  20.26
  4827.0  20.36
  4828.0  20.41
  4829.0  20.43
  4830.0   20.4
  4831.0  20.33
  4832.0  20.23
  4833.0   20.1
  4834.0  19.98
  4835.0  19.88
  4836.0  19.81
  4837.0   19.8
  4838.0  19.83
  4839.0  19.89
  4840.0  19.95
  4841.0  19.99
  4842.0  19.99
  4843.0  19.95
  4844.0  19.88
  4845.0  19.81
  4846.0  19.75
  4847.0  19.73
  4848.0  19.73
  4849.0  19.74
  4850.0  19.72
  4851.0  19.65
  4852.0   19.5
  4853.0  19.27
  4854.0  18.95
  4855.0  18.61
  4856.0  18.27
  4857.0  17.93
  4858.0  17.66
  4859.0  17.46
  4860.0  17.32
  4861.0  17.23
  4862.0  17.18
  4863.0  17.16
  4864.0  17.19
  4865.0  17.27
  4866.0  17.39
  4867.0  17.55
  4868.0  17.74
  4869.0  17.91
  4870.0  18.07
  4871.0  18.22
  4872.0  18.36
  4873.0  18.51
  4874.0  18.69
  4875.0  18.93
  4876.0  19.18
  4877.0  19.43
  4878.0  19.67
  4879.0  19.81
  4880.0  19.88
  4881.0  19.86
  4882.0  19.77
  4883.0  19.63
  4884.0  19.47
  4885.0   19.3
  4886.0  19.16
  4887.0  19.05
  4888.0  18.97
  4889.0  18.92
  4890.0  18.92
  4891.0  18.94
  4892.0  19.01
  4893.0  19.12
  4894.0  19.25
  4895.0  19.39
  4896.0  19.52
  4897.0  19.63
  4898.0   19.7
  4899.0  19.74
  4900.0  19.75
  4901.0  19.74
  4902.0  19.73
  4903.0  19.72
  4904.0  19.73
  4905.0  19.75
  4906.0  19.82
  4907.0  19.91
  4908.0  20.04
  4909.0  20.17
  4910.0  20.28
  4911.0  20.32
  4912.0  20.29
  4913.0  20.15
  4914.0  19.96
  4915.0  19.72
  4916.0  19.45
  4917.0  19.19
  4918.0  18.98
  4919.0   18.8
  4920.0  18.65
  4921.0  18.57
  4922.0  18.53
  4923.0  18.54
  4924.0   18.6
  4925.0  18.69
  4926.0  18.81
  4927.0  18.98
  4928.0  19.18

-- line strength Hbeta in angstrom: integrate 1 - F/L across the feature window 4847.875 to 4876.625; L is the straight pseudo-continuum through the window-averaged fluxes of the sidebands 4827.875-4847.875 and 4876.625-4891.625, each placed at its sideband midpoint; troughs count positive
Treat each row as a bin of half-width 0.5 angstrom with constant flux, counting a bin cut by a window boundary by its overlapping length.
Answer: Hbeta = 2.0 angstrom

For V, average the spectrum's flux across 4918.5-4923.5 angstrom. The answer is 18.6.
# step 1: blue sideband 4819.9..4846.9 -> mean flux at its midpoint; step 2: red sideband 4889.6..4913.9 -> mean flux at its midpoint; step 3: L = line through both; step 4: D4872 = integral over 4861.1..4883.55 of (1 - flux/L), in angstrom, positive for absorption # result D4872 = 1.51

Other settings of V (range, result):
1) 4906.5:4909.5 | 20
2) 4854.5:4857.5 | 18.3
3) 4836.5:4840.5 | 19.9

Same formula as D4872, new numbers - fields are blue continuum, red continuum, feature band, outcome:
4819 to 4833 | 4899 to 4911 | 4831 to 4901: 3.24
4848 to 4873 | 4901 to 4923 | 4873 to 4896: -0.54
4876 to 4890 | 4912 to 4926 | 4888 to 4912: -0.43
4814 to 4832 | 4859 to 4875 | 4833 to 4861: -0.70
